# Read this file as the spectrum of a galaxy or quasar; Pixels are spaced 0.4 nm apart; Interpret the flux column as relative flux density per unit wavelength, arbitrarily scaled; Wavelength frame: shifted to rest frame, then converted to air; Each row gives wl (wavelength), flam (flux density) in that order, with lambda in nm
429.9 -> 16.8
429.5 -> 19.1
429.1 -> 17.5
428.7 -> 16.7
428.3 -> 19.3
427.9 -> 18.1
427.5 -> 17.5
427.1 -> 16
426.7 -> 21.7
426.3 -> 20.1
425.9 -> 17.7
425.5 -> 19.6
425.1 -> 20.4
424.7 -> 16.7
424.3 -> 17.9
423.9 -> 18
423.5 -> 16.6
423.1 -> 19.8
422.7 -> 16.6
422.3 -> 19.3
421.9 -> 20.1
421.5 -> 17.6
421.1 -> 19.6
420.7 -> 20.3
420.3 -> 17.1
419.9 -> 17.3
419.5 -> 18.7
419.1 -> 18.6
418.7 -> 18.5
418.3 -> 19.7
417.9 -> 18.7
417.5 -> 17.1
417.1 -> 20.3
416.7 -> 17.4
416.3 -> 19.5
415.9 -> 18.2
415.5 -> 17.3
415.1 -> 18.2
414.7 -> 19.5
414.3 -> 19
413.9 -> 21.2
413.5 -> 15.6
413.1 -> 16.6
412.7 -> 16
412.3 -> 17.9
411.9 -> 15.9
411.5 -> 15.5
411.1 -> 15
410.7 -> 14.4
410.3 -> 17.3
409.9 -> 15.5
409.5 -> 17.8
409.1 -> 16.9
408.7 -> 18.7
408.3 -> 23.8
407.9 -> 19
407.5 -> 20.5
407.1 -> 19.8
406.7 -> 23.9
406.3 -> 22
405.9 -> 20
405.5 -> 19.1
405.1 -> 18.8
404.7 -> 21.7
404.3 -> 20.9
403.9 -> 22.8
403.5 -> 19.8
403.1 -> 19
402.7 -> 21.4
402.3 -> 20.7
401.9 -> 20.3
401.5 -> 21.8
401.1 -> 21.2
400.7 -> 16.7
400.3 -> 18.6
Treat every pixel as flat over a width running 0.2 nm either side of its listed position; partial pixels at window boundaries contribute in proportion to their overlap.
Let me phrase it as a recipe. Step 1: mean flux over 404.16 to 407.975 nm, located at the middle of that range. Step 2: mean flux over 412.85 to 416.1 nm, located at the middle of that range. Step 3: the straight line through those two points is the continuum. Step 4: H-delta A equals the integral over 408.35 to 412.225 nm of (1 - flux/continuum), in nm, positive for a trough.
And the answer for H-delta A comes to 0.55 nm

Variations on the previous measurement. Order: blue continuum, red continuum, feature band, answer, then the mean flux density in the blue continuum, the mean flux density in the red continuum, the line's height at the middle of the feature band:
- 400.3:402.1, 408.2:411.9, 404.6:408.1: -0.45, 19.8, 17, 18.2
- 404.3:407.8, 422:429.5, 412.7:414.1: 0.16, 20.7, 18.4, 19.8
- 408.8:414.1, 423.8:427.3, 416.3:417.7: -0.08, 16.6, 18.7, 17.4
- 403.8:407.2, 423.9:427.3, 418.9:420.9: 0.10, 21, 18.7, 19.4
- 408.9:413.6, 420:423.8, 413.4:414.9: -0.20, 16.2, 18.5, 16.8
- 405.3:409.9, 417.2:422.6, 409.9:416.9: 0.74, 19.9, 18.7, 19.3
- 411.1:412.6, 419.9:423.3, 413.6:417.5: -0.37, 16.2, 18.7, 17.2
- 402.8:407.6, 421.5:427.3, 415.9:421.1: 0.16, 20.7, 18.6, 19.2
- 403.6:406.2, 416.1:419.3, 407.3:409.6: 0.06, 20.6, 18.7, 20.1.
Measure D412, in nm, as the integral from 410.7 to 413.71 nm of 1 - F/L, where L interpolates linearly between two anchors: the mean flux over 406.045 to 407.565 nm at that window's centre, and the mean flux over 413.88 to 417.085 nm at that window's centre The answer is 0.582 nm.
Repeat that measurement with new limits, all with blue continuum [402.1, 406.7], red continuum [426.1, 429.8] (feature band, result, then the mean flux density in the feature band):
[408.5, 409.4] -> 0.11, 17.8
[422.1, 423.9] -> 0.08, 18.1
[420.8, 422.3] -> -0.01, 19.2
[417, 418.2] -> 0.05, 18.7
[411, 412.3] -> 0.27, 15.9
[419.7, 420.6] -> 0.08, 17.5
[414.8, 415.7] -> 0.08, 17.9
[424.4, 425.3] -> 0.01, 18.5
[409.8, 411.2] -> 0.31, 15.6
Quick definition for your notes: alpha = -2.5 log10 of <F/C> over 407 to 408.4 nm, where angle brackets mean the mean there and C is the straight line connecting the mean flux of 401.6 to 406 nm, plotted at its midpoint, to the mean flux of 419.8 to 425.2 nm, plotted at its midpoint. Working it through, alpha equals -0.033 mag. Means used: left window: 20.5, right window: 18.4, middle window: 20.6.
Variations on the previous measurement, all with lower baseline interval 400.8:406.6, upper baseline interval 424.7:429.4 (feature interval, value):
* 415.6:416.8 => 0.067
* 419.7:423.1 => 0.028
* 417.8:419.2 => 0.023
